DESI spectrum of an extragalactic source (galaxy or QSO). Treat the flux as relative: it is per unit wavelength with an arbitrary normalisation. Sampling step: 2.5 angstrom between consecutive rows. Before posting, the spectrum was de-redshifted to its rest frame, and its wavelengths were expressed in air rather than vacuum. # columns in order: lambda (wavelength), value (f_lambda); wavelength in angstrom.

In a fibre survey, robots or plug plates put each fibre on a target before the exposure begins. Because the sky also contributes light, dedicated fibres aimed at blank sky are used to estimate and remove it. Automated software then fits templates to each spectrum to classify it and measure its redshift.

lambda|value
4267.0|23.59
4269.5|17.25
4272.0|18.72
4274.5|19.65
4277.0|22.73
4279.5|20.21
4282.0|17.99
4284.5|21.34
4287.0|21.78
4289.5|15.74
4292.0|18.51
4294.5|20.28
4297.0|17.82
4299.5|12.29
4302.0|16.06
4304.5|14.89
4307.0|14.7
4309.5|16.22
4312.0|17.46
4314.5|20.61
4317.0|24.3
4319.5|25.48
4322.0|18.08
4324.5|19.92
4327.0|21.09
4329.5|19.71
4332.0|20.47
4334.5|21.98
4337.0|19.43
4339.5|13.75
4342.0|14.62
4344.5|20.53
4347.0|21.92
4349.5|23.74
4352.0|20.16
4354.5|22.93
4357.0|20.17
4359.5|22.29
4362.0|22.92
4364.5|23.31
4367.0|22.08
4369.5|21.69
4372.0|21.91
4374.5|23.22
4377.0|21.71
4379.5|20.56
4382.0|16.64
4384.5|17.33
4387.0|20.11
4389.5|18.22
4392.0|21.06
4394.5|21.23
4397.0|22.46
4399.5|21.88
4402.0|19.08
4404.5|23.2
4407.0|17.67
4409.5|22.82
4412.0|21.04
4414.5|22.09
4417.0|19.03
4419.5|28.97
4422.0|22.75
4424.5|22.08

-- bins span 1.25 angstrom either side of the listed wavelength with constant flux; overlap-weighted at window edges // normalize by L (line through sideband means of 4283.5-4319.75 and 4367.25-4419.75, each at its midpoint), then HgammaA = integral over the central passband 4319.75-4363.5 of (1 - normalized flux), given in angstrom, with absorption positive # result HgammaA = -2.1 angstrom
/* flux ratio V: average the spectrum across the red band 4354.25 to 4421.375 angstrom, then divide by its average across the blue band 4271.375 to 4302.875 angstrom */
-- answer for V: 1.14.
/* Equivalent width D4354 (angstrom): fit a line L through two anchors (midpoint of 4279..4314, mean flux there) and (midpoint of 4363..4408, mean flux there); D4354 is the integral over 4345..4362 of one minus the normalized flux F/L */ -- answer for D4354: -1.98 angstrom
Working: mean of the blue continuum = 17.5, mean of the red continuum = 20.8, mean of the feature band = 21.9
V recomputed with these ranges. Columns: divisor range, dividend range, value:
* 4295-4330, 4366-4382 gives 1.16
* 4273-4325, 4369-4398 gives 1.09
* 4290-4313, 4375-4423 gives 1.28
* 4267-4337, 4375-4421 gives 1.09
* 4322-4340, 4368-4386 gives 1.04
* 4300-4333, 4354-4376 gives 1.17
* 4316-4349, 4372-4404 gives 1.01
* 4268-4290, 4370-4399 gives 1.04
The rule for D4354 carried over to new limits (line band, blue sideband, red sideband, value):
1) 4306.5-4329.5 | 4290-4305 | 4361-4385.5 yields -2.6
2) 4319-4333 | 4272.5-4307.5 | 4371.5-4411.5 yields -1.1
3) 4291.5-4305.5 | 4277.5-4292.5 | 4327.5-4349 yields 2.1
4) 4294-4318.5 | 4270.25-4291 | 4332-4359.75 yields 2.9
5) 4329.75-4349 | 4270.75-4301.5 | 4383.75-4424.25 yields 0.7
